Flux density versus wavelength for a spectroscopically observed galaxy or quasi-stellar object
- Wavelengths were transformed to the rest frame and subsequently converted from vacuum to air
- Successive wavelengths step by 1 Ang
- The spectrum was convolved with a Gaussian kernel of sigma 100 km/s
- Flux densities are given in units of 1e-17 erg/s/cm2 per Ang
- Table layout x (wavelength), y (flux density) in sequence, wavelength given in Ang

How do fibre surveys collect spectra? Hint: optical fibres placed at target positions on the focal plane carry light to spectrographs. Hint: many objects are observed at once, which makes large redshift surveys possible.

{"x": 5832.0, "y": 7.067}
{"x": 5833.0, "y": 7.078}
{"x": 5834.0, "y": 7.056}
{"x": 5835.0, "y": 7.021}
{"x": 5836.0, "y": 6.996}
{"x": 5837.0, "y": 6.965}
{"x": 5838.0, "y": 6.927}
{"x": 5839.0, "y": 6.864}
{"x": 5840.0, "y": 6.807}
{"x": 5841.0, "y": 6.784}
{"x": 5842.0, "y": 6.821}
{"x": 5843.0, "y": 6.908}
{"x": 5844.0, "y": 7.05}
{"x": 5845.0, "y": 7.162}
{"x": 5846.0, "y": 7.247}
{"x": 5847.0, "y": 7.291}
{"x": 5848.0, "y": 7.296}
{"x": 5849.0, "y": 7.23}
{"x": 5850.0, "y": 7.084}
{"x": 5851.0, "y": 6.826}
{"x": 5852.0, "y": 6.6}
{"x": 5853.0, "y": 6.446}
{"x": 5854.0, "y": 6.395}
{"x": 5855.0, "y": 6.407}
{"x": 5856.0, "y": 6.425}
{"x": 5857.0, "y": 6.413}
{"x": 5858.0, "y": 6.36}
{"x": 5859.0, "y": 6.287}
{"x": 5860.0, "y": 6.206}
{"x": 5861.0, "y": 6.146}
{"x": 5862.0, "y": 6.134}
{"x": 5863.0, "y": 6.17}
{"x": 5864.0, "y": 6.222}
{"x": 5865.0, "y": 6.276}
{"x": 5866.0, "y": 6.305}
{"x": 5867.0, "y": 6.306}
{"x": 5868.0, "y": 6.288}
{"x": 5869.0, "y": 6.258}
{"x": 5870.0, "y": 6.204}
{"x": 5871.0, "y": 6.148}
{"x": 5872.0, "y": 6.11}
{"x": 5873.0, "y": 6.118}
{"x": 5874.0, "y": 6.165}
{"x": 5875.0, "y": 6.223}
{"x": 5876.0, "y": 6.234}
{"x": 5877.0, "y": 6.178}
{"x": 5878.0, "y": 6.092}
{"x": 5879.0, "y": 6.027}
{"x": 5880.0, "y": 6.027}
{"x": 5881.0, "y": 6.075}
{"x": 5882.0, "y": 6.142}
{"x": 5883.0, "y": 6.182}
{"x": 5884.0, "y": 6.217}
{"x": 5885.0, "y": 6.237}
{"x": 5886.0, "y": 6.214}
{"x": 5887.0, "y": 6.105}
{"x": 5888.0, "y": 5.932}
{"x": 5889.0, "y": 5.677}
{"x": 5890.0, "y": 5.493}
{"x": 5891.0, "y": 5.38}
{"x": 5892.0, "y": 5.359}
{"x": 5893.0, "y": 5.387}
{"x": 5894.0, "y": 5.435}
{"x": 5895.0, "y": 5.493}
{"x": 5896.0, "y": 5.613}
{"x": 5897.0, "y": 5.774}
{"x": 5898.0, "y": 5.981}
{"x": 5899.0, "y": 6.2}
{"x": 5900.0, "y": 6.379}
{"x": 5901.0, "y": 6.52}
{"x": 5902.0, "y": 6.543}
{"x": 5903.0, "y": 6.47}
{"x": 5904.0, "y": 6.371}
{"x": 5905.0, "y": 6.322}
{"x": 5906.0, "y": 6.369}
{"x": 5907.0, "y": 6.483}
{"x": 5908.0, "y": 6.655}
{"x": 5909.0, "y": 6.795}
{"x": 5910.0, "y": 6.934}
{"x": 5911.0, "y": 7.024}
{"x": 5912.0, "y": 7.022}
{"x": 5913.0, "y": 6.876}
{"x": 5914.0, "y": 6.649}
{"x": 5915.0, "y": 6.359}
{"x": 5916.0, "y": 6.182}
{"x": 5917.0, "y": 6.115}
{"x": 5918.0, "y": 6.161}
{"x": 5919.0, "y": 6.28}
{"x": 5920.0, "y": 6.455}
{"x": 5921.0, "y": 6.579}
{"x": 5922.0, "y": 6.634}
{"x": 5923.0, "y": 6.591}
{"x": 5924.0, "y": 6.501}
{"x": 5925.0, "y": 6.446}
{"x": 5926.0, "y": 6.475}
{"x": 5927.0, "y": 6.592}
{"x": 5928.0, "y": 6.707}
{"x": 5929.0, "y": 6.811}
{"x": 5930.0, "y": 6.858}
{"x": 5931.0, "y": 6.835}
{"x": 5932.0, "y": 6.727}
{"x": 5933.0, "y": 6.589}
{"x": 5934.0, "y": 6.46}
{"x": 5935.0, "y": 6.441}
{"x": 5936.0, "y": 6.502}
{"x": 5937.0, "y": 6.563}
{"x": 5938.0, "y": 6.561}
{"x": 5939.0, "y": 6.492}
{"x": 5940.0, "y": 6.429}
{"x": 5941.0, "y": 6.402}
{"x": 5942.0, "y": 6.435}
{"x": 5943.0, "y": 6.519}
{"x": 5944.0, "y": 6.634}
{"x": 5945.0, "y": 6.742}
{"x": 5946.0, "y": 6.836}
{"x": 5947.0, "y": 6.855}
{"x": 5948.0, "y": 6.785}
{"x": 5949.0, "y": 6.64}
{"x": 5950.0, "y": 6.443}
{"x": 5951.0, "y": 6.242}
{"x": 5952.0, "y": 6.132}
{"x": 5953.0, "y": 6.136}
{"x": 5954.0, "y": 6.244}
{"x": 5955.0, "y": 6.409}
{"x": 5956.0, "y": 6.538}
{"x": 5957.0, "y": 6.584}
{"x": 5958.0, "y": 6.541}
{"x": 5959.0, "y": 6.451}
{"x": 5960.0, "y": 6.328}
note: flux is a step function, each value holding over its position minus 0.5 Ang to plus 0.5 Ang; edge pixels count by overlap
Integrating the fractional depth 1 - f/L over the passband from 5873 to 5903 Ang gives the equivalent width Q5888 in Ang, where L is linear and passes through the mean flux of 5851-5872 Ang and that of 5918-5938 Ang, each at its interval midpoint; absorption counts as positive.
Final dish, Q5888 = 2.0 Ang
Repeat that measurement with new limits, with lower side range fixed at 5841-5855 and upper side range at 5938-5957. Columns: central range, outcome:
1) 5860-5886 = 2.43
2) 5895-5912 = 0.74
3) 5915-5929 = 0.33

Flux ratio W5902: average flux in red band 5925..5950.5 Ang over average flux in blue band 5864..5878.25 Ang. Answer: 1.1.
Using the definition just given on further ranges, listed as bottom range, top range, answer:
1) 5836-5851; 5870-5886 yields 0.88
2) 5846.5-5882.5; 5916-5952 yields 1.03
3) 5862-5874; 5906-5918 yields 1.06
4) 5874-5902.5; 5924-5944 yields 1.10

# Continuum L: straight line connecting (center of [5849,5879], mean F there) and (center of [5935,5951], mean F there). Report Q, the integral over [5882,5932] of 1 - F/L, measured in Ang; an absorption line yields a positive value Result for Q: 1.23 Ang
